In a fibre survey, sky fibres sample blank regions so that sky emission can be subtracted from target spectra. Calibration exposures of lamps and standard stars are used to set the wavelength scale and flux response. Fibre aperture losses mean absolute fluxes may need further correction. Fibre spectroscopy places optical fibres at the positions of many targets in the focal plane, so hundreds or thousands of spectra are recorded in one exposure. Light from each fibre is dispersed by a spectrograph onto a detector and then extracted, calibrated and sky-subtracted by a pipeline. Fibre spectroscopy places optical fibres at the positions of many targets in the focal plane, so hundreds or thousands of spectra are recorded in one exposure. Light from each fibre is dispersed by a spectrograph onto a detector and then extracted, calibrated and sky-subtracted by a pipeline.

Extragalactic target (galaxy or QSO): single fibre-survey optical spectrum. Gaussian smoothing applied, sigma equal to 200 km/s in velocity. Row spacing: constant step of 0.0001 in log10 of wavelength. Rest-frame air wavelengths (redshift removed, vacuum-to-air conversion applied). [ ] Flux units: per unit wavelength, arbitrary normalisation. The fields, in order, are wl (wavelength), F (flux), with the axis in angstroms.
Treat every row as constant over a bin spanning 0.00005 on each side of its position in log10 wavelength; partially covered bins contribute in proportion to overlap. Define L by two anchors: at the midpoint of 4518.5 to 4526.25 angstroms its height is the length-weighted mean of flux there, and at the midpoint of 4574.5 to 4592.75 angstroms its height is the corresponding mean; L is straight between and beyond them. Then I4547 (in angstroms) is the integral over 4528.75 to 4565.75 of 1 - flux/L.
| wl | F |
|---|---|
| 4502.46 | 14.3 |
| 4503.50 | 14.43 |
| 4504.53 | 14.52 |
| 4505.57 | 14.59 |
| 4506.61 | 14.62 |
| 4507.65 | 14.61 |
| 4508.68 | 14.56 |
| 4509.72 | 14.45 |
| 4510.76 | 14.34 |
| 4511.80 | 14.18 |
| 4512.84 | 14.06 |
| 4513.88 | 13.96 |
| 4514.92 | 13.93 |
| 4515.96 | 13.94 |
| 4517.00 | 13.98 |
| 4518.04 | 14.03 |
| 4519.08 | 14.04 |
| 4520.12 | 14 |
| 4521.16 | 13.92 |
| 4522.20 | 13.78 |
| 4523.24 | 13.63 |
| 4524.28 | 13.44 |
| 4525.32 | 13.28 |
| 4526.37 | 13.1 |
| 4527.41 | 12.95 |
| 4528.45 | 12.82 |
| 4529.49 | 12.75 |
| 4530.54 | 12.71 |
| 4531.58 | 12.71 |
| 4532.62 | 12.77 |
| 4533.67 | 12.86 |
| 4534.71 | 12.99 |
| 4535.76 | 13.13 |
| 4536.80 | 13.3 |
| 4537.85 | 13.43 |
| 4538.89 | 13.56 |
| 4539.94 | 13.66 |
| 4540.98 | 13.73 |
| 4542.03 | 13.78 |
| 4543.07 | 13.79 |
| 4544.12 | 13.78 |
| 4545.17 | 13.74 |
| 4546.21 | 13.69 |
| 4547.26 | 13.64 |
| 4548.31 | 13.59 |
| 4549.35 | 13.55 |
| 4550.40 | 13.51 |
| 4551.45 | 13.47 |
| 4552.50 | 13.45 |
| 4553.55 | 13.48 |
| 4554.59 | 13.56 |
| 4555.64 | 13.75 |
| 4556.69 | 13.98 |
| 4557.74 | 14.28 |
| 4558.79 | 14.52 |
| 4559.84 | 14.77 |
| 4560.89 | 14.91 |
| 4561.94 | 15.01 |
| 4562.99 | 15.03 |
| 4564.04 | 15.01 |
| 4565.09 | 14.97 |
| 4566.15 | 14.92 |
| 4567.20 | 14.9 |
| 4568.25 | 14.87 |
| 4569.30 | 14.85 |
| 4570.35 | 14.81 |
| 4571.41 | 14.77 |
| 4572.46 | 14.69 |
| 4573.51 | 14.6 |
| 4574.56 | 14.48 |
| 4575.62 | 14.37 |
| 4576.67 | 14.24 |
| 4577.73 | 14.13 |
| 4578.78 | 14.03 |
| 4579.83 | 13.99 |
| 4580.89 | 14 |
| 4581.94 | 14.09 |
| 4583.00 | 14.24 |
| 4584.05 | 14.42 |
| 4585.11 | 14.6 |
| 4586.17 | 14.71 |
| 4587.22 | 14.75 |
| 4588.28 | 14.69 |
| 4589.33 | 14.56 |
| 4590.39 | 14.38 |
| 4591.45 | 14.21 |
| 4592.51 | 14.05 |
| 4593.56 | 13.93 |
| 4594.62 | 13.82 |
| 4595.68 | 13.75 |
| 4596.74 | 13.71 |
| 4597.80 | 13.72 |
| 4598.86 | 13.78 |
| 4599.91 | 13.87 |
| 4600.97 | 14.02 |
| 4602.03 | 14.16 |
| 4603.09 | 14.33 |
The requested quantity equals 0.6 angstroms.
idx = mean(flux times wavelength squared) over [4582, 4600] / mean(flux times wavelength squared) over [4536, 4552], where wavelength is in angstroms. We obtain 1.1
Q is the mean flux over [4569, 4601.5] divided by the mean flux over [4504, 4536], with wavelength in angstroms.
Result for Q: 1.0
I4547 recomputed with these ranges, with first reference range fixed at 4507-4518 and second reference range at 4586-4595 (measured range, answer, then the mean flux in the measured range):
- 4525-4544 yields 1.4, 13.2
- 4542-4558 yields 0.7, 13.7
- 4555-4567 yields -0.3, 14.6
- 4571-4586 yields 0.0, 14.3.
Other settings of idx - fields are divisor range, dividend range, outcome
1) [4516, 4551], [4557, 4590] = 1.10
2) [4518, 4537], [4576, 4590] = 1.11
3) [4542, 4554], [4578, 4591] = 1.07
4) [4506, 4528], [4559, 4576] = 1.09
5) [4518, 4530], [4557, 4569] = 1.12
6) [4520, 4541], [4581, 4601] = 1.10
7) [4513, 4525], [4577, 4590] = 1.06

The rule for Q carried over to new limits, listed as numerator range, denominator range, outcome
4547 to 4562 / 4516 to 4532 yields 1.04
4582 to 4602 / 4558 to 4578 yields 0.96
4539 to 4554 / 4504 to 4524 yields 0.96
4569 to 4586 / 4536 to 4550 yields 1.06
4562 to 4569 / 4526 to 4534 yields 1.17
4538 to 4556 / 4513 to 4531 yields 1.01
